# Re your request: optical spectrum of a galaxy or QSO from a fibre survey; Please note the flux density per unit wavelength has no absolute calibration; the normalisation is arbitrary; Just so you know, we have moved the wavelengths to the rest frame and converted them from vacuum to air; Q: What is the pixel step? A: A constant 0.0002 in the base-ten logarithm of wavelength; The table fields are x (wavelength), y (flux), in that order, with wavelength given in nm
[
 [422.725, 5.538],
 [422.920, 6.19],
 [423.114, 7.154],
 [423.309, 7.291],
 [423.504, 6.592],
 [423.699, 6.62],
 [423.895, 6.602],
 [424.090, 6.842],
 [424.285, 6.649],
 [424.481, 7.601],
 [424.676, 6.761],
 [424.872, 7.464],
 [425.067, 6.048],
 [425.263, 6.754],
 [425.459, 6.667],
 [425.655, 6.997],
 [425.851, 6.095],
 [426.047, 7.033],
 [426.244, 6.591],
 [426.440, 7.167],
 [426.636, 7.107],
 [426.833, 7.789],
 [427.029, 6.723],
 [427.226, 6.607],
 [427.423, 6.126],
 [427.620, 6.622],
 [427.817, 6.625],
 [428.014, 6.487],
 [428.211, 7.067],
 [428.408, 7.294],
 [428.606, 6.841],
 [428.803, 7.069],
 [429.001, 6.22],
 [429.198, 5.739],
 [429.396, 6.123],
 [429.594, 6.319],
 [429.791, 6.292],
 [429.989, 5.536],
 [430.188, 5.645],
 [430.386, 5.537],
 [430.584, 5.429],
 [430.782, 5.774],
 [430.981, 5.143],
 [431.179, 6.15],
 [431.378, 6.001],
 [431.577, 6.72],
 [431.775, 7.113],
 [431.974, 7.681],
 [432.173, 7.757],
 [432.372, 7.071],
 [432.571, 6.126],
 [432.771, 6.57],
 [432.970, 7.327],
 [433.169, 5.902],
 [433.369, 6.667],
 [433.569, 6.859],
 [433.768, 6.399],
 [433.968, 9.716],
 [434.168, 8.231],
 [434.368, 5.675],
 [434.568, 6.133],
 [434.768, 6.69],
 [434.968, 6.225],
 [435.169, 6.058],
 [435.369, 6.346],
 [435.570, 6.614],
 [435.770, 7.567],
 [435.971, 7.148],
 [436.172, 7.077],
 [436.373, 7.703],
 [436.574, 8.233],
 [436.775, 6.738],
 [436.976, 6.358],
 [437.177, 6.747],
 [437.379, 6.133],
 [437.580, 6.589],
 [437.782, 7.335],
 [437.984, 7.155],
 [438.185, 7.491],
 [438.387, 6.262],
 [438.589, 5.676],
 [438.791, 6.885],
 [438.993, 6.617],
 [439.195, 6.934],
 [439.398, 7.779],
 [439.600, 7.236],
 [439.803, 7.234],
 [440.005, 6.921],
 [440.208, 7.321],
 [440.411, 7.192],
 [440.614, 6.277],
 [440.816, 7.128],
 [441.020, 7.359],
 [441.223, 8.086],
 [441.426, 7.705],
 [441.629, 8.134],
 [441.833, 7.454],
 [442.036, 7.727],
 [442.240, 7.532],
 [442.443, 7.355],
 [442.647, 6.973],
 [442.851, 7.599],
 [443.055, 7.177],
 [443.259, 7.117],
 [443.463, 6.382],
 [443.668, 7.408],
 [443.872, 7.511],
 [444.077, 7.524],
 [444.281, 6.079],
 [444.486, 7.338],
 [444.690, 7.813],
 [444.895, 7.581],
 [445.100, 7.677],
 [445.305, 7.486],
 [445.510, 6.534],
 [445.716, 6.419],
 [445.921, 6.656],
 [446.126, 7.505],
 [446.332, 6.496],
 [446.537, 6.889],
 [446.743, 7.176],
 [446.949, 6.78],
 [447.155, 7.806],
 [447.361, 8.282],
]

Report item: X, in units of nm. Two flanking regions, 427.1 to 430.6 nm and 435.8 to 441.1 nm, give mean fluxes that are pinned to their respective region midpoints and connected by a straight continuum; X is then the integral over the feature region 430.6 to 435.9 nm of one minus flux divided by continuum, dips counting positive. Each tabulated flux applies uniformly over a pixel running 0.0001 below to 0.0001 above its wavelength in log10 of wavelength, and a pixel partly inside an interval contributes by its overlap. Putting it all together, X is -0.05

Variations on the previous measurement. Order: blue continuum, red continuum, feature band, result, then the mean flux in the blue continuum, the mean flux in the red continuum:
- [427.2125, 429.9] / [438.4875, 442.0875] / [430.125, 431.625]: 0.20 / 6.53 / 7.2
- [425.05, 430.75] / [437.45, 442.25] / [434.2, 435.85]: 0.10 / 6.5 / 7.16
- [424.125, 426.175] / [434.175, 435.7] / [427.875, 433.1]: 0.13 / 6.8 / 6.4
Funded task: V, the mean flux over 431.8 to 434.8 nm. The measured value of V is 7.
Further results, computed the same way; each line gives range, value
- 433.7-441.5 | 7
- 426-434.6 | 6.62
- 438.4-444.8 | 7.2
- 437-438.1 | 6.77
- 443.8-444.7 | 7.19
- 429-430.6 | 5.87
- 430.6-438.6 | 6.78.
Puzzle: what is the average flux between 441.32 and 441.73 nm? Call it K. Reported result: 7.93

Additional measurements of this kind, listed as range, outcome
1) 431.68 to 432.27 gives 7.52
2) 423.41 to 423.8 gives 6.59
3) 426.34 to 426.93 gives 7.35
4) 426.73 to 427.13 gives 7.25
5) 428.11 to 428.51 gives 7.17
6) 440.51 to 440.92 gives 6.71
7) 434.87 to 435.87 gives 6.56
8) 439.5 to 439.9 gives 7.23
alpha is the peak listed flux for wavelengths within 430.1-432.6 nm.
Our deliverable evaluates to 7.757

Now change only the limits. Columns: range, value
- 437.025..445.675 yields 8.134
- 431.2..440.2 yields 9.716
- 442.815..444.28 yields 7.599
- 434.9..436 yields 7.567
